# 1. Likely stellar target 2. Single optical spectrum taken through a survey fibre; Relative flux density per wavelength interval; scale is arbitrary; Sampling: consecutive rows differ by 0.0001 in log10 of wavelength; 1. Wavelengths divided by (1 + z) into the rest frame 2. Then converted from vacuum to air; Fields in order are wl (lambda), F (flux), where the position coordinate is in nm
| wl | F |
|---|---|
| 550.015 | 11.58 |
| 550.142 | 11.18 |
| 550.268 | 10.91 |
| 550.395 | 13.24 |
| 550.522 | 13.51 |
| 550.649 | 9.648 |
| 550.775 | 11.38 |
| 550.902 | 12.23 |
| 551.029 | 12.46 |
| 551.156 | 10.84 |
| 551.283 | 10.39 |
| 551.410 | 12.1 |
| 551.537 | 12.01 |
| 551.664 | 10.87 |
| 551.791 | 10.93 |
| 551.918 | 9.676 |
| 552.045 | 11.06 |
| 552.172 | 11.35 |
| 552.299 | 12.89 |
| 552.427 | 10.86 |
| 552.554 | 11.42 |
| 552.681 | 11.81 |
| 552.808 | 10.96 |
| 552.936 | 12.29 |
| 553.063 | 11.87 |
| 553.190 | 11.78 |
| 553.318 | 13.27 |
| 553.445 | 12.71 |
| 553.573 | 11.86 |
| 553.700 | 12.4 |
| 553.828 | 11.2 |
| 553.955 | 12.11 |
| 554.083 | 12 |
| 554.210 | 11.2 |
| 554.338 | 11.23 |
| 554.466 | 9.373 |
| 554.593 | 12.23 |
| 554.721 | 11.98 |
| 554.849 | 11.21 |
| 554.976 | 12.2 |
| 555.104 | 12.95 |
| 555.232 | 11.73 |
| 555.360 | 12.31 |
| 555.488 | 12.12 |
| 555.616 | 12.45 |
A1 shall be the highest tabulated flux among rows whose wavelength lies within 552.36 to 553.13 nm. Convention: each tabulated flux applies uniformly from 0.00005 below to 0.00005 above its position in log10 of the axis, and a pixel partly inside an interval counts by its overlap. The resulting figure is 12.29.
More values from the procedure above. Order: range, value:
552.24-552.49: 12.89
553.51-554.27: 12.4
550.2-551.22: 13.51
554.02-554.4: 12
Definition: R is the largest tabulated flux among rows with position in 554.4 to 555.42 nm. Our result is 12.95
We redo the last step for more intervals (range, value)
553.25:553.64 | 13.27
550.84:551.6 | 12.46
